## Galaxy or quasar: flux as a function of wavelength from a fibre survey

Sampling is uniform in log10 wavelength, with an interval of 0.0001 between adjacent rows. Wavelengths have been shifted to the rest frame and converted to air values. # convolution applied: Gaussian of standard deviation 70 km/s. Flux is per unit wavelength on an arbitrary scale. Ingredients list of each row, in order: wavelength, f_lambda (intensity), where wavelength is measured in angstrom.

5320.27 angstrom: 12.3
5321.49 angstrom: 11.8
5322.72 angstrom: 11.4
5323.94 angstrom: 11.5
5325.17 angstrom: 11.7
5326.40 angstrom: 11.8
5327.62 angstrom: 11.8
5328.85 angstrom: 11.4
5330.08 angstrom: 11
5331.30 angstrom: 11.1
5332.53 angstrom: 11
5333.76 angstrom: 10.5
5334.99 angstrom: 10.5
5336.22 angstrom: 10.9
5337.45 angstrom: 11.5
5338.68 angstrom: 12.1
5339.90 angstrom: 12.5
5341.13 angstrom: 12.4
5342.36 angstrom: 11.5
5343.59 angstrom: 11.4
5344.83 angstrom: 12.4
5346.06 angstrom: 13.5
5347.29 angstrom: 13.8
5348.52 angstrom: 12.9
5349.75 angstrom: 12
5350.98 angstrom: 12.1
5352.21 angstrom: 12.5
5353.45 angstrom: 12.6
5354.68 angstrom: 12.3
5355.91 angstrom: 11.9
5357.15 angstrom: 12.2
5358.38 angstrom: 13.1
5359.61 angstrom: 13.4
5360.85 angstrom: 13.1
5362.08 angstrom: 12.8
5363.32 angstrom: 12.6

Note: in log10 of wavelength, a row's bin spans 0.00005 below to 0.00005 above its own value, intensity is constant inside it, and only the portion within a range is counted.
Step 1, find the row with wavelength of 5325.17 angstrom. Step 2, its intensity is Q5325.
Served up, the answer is 11.7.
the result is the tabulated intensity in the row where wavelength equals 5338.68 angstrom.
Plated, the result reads 12.1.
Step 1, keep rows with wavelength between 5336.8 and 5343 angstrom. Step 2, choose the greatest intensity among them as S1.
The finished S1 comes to 12.5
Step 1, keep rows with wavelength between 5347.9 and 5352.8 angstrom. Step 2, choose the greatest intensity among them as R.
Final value 12.9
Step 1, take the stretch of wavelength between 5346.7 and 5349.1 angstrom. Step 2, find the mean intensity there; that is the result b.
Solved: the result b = 13.4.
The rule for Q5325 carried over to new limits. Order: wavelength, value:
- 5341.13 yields 12.4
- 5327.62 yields 11.8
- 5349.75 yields 12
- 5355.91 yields 11.9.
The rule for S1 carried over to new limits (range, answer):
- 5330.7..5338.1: 11.5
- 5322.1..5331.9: 11.8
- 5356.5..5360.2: 13.4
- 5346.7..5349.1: 13.8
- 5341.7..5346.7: 13.5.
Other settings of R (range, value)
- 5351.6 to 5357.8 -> 12.6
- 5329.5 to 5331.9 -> 11.1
